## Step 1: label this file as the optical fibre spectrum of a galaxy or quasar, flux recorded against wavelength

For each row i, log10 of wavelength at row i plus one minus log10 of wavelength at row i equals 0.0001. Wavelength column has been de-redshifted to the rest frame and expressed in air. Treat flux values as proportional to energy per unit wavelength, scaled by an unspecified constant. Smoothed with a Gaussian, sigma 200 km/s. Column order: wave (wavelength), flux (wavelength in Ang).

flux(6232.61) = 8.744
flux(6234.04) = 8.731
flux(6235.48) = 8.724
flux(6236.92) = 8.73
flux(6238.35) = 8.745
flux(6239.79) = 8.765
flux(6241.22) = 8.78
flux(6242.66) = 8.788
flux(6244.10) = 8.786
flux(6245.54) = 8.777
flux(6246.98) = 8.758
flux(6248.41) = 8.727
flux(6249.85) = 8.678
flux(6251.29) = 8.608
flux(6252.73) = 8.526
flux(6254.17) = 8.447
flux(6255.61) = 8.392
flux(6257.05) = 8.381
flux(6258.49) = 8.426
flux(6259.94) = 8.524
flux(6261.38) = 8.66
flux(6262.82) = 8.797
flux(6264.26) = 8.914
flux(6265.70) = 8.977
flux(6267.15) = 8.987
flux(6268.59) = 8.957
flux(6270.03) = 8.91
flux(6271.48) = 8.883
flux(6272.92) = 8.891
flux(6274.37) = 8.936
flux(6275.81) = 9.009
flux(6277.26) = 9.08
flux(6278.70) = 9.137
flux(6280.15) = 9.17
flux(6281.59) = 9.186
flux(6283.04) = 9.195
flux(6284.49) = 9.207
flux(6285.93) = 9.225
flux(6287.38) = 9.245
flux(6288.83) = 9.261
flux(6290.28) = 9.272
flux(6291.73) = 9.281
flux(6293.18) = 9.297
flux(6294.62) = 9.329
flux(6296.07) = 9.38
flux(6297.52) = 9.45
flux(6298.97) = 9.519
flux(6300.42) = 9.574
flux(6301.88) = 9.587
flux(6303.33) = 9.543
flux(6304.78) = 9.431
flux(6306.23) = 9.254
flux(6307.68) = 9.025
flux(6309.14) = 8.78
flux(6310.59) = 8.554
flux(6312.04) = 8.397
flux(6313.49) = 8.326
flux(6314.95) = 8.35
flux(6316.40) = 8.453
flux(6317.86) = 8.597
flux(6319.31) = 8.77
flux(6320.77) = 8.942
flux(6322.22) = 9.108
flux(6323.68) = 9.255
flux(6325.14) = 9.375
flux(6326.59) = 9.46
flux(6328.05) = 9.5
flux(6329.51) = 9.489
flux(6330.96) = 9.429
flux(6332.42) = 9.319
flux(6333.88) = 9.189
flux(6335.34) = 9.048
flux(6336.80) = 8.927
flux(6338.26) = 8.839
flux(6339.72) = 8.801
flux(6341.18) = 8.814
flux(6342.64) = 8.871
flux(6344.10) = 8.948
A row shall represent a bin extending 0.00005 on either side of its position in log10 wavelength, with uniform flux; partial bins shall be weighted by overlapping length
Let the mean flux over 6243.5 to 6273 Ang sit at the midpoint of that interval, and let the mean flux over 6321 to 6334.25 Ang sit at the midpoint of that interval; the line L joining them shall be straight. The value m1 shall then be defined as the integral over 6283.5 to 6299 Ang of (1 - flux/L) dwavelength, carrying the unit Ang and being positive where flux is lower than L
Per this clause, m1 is -0.5 Ang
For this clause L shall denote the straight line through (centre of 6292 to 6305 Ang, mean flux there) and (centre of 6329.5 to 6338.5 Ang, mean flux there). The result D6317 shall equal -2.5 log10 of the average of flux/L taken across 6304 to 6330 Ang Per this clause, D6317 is 0.04 mag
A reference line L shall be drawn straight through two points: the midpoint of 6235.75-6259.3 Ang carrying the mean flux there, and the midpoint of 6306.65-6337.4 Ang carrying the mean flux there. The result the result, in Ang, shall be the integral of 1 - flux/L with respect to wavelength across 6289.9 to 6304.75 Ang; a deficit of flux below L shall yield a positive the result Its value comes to -0.9 Ang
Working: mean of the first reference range 8.64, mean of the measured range 9.43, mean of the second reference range 8.97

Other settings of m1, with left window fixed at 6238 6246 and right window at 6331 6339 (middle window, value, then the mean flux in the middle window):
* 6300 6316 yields 0.06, 8.96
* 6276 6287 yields -0.32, 9.17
